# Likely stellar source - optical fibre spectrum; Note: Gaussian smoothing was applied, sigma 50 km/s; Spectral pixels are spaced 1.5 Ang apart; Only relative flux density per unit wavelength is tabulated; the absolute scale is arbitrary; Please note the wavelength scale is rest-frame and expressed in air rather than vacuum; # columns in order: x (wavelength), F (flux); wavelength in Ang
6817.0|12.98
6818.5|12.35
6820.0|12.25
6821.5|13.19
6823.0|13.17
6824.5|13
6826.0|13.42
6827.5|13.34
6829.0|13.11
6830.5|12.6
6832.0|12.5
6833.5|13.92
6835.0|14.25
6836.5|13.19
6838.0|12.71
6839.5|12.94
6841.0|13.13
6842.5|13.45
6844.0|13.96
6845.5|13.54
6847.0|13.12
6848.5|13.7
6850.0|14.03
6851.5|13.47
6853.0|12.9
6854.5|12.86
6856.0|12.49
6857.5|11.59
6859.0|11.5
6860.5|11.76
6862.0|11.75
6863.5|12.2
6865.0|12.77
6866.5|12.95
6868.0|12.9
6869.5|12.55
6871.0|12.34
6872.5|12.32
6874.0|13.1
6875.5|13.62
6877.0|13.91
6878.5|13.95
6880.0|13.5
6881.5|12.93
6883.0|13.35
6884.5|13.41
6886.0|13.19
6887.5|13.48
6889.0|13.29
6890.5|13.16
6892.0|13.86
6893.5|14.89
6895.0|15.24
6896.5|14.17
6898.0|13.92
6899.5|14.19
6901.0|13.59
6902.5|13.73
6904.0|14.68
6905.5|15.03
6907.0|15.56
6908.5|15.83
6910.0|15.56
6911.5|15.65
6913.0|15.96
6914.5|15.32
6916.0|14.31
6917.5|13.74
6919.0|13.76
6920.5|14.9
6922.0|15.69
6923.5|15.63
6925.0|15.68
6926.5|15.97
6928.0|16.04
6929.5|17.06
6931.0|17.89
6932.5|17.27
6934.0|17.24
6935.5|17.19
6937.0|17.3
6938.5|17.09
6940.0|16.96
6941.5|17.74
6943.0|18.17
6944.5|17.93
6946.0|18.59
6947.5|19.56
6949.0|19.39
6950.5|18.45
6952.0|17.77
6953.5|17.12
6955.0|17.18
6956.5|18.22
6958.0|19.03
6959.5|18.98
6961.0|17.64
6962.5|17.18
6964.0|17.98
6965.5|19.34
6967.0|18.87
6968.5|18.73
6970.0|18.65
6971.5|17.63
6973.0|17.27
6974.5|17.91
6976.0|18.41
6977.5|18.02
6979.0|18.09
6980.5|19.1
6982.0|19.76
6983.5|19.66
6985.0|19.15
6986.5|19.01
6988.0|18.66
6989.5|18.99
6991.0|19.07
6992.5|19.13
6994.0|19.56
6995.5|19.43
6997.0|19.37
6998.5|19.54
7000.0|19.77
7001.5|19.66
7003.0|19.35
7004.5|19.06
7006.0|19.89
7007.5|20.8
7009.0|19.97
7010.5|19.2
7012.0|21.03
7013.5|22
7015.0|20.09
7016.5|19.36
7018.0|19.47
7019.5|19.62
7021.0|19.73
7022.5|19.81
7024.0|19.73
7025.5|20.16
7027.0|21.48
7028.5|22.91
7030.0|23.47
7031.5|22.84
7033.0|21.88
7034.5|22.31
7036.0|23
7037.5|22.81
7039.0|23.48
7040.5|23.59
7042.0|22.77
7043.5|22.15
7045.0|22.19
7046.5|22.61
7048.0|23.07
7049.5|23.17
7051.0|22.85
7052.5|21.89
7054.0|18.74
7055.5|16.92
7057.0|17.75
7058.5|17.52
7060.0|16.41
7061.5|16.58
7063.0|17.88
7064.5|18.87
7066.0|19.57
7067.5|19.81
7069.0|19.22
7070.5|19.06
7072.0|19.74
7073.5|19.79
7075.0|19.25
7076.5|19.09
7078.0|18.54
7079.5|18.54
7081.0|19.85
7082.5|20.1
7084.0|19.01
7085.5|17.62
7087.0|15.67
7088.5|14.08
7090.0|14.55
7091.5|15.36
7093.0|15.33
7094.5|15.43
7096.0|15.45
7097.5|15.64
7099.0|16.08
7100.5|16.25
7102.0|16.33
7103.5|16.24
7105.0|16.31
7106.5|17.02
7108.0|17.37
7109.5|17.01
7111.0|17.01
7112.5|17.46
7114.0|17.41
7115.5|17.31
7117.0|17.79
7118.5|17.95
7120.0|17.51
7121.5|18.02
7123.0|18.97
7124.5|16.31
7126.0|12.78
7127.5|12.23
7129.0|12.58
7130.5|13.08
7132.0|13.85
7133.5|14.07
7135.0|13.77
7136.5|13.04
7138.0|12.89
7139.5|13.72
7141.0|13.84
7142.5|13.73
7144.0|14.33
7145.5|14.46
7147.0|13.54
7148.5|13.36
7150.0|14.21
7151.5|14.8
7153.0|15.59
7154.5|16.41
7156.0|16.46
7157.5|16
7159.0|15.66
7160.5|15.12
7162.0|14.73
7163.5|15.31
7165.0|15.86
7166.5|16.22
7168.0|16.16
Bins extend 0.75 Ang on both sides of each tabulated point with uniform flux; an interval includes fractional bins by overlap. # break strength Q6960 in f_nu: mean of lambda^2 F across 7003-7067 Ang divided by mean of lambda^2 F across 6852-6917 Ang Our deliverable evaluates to 1.58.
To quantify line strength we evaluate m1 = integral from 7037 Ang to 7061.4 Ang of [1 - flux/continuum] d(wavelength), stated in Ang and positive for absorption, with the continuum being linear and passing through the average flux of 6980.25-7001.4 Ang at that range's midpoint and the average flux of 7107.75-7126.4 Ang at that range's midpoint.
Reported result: -3.5 Ang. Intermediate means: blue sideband 19.3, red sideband 17.2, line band 21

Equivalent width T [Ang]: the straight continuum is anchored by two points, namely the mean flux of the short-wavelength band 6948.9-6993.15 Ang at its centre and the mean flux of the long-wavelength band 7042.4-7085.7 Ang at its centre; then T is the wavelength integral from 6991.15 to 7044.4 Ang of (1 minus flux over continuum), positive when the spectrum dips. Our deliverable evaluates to -4.9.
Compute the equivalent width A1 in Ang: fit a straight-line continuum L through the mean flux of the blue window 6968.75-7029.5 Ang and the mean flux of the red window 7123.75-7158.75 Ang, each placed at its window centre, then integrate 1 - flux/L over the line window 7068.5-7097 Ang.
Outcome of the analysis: -2.2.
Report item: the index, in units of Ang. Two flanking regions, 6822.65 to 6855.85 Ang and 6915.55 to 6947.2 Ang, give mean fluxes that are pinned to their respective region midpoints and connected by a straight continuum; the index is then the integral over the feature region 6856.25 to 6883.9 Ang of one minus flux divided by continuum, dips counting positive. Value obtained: 3.2 Ang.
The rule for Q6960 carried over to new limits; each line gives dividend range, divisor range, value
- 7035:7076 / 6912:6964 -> 1.24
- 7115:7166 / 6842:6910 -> 1.20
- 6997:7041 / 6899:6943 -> 1.36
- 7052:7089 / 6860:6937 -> 1.35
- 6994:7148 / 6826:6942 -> 1.36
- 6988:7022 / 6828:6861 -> 1.58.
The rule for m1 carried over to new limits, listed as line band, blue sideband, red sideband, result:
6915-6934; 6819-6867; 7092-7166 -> -2.9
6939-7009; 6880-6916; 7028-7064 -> -3.4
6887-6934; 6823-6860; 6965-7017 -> 2.7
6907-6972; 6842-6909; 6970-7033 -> -1.9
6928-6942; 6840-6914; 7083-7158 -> -3.2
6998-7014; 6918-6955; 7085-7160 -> -3.4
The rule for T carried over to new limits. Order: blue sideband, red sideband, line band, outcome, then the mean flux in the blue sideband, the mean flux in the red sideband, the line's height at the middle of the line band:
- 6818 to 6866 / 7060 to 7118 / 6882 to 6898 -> 0.03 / 12.9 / 17.5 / 13.8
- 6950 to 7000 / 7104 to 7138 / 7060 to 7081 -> -2.64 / 18.6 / 15.8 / 16.8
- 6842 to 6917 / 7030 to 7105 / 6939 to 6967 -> -4.29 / 13.6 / 19.1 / 15.8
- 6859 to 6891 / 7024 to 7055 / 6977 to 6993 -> 0.16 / 12.9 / 22.3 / 19.2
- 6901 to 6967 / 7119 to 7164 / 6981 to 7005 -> -4.67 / 16.8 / 14.7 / 16.2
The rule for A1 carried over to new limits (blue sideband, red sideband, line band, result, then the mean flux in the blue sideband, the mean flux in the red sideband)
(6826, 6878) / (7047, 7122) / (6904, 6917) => -1.02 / 13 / 17.9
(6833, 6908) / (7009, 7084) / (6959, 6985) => -1.49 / 13.4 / 20.4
